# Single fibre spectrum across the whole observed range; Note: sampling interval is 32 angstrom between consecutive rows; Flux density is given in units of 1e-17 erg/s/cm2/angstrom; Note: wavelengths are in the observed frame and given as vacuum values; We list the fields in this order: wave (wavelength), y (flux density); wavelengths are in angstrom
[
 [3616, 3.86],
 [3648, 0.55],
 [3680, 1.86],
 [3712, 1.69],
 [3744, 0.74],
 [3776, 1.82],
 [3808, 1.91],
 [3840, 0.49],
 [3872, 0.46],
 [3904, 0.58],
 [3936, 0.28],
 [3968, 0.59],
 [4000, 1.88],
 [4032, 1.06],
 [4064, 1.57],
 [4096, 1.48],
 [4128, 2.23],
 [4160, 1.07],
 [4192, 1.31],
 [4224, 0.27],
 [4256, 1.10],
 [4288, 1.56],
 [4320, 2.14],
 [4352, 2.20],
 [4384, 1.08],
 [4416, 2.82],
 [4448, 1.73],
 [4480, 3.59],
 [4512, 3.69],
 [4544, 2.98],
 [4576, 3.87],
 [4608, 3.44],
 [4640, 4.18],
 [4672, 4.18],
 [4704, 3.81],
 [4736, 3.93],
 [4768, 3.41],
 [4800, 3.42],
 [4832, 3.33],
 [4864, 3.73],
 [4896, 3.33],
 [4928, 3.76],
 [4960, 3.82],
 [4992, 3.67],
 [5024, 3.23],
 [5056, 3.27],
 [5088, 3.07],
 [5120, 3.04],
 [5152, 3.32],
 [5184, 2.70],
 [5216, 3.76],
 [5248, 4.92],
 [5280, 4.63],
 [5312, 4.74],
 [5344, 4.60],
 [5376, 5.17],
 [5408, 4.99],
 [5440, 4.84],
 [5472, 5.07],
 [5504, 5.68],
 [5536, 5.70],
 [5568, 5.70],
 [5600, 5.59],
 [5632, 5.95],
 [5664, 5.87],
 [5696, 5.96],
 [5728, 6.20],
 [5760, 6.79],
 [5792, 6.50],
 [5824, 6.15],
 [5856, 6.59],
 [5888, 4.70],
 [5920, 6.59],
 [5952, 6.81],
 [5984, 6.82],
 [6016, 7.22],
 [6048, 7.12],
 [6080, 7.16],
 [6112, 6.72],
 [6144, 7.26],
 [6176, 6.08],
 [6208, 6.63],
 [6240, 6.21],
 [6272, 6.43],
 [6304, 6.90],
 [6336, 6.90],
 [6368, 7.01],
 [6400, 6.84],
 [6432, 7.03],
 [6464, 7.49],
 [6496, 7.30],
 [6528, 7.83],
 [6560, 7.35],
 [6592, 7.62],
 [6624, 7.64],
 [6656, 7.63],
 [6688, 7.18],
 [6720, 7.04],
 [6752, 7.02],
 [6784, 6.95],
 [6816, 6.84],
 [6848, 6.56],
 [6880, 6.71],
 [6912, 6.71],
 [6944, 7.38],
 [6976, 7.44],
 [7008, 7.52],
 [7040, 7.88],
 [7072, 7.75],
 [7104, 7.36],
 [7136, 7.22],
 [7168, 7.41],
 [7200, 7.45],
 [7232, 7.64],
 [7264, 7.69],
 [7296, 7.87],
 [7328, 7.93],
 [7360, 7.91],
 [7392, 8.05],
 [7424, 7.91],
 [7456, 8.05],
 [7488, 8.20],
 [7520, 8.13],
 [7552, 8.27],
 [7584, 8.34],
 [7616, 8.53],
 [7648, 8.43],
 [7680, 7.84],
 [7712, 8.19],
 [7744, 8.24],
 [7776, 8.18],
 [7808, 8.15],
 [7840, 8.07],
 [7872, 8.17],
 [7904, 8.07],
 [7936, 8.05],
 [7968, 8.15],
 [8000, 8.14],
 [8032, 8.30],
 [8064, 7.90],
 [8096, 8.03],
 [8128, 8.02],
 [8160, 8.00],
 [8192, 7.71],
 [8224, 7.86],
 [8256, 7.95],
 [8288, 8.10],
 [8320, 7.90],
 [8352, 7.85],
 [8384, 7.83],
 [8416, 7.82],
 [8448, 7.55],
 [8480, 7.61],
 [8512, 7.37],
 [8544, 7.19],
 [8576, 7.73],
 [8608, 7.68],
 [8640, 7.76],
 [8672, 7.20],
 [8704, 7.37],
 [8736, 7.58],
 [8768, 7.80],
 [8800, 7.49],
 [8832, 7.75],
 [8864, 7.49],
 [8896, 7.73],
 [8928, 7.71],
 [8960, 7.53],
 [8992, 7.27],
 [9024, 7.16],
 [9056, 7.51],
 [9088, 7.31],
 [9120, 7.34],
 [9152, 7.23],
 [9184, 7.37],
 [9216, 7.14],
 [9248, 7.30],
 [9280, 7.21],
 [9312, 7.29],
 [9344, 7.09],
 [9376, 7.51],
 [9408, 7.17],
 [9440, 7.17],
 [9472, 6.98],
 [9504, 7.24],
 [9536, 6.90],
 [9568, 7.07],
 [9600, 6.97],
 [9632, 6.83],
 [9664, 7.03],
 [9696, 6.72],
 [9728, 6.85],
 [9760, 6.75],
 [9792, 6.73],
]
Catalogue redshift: 0.00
